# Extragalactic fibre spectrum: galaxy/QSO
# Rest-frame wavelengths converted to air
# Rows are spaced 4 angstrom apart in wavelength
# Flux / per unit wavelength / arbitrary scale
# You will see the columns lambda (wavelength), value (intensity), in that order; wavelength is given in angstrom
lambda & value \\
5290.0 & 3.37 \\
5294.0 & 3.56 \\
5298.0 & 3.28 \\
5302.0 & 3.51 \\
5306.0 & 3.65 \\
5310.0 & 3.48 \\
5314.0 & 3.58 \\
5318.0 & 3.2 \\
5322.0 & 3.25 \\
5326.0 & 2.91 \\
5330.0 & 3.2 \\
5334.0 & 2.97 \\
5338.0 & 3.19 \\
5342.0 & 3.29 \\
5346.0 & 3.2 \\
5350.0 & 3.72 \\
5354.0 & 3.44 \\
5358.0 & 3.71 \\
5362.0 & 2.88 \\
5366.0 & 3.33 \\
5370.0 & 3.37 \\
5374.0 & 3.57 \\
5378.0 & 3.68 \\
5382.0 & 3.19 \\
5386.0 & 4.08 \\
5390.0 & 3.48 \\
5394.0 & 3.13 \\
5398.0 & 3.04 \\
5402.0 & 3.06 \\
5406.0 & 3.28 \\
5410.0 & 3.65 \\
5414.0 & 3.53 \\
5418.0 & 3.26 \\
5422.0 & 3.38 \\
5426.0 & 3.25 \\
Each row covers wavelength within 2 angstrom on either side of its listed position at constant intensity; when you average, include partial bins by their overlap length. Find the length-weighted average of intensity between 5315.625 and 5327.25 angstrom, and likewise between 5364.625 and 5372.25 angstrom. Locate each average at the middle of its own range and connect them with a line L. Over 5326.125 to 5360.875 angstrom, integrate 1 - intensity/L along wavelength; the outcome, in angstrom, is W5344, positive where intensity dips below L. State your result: -0.6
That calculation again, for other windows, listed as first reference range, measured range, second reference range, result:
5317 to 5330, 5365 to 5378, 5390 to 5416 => -0.97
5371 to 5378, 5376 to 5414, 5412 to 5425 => 0.84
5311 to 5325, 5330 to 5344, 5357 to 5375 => 0.73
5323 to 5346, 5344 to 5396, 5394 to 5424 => -3.81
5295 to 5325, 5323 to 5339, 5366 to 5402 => 1.59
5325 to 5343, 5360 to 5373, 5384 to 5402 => 0.18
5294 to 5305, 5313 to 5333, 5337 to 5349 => 0.93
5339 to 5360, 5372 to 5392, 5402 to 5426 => -1.07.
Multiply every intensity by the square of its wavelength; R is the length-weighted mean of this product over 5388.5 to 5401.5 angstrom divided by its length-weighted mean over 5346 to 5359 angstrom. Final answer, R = 0.91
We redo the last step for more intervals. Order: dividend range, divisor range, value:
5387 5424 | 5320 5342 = 1.10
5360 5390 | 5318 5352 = 1.09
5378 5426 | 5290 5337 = 1.05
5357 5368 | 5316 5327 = 1.06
